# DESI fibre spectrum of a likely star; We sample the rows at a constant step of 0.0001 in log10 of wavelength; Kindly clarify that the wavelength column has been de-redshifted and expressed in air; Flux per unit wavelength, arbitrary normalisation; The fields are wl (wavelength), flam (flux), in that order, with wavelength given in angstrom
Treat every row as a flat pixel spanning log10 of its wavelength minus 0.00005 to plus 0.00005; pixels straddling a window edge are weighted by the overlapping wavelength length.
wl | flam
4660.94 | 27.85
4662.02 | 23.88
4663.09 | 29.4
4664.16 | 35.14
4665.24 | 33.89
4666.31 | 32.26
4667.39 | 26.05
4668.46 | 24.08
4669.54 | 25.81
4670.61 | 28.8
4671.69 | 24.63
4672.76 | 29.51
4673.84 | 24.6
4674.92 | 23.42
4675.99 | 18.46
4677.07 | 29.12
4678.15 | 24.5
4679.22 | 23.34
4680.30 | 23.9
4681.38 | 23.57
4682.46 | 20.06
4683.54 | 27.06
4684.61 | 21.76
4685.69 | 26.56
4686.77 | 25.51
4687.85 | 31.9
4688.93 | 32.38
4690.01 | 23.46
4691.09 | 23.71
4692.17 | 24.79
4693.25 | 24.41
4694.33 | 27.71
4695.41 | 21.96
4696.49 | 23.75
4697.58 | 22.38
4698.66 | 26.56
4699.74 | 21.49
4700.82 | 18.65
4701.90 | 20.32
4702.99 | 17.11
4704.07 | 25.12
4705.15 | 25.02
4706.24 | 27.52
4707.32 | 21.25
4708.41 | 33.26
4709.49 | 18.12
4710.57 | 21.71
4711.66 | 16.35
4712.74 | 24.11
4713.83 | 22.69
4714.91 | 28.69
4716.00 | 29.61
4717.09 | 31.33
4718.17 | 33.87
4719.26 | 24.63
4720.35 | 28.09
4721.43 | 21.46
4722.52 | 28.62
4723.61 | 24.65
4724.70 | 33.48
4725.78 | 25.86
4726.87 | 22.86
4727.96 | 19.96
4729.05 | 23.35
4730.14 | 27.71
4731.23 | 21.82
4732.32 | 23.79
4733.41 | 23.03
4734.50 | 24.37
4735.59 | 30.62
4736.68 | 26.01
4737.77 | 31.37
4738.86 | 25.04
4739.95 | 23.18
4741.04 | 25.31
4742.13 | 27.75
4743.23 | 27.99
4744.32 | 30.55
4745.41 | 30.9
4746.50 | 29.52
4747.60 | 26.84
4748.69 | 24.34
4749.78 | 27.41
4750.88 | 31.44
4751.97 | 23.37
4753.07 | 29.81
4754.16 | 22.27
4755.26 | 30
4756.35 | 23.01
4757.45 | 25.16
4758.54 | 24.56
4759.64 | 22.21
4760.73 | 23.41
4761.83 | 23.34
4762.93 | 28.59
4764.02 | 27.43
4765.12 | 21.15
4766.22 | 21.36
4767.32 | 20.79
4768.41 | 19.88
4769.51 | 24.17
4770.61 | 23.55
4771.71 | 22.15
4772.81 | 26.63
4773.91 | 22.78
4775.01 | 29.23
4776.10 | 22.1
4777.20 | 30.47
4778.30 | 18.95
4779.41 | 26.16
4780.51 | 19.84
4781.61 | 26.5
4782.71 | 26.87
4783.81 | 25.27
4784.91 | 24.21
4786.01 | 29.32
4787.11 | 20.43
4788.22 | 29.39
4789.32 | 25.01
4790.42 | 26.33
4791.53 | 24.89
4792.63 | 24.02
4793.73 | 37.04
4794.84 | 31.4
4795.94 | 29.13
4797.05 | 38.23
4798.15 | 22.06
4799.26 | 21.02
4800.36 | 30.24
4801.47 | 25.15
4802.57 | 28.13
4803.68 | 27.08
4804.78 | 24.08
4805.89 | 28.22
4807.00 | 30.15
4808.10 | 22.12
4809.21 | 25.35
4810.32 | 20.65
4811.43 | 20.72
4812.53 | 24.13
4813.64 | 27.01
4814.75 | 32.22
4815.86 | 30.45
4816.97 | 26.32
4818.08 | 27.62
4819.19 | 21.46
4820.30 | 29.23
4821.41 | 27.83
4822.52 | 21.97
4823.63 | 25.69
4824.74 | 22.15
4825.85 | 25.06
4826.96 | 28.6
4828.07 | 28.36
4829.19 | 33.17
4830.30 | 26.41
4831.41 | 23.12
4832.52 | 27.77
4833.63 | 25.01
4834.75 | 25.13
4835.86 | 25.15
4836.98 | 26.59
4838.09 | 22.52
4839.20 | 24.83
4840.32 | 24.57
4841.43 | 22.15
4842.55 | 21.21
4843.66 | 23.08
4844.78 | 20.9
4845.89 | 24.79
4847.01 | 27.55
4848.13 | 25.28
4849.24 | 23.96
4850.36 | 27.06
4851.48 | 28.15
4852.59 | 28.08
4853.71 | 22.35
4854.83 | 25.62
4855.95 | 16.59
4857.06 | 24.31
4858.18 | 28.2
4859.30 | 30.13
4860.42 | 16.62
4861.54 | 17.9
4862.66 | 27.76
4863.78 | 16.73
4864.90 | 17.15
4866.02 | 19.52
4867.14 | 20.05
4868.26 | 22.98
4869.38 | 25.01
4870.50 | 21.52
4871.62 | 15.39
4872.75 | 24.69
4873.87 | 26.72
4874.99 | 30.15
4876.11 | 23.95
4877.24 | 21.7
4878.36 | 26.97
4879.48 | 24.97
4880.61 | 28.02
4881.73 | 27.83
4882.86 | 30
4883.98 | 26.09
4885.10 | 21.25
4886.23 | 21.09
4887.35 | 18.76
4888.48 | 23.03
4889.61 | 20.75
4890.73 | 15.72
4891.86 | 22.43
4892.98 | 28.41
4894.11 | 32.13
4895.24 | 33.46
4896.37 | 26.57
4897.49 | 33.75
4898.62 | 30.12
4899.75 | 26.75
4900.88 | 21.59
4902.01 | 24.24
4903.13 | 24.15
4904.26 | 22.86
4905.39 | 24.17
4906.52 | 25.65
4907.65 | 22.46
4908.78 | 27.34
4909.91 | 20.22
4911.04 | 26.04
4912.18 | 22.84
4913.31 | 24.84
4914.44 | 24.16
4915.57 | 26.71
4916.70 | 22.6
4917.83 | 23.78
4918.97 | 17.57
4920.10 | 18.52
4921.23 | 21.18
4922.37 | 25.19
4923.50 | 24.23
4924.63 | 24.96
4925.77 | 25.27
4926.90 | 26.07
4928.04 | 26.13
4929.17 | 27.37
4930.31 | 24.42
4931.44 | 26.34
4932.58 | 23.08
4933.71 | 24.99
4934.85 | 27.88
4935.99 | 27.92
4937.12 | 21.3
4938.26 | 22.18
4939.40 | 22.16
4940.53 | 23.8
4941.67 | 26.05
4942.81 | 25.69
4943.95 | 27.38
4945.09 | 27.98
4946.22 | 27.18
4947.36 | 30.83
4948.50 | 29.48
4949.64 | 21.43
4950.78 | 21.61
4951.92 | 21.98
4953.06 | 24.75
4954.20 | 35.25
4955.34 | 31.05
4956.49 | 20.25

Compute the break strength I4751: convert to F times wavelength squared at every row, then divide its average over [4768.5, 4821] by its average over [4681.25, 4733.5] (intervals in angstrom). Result 1.09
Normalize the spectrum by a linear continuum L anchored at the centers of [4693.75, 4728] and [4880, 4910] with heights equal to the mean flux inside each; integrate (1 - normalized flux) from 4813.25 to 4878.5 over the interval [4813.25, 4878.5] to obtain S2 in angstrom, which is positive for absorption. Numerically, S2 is 1.27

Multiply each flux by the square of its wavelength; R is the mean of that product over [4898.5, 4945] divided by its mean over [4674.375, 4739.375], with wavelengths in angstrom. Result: 1.07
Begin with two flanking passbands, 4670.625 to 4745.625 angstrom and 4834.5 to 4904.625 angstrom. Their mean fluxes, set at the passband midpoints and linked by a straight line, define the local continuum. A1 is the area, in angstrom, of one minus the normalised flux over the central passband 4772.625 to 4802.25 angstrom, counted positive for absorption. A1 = -2.02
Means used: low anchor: 25.2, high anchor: 24.2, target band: 26.4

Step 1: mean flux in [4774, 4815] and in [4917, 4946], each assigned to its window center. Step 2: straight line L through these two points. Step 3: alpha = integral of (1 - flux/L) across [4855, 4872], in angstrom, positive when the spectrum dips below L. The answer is 2.6 angstrom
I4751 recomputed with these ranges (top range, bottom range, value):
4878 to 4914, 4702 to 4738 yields 1.07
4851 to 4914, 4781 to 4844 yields 0.95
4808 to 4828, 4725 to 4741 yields 1.06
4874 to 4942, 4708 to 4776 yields 1.04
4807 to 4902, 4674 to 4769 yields 1.04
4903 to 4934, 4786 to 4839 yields 0.95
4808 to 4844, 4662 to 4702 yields 1.06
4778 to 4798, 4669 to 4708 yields 1.14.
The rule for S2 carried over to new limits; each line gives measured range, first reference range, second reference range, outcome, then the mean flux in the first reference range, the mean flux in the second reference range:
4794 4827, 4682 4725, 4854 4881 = -3.9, 25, 23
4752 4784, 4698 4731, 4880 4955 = 0.6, 24.7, 25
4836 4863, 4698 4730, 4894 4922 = 0.7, 24.7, 24.8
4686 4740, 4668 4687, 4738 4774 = -0.2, 24.7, 25.4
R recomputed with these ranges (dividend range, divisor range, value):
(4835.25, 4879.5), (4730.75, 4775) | 0.97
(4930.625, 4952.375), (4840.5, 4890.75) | 1.11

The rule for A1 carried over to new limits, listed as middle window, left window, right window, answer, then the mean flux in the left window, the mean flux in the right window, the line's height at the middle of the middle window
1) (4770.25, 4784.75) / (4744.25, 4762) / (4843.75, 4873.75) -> 0.5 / 26.3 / 23.1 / 25.6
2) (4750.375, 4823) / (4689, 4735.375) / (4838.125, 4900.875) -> -3.7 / 24.6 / 24.2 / 24.4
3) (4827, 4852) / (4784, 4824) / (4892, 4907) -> 1.3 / 26.6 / 27.1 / 26.8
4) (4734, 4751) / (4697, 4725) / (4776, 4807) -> -1.4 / 24.8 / 26.6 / 25.5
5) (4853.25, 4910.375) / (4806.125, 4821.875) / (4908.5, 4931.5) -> 1.6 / 26.1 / 24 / 24.8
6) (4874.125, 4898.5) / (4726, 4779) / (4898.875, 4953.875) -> -0.9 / 25.2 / 24.6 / 24.7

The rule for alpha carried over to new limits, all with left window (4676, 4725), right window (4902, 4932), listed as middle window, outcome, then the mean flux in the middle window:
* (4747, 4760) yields -0.7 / 25.9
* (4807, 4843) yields -1.7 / 25.5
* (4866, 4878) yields 0.6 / 23.1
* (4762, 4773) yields 0.5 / 23.5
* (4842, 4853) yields -0.3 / 25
